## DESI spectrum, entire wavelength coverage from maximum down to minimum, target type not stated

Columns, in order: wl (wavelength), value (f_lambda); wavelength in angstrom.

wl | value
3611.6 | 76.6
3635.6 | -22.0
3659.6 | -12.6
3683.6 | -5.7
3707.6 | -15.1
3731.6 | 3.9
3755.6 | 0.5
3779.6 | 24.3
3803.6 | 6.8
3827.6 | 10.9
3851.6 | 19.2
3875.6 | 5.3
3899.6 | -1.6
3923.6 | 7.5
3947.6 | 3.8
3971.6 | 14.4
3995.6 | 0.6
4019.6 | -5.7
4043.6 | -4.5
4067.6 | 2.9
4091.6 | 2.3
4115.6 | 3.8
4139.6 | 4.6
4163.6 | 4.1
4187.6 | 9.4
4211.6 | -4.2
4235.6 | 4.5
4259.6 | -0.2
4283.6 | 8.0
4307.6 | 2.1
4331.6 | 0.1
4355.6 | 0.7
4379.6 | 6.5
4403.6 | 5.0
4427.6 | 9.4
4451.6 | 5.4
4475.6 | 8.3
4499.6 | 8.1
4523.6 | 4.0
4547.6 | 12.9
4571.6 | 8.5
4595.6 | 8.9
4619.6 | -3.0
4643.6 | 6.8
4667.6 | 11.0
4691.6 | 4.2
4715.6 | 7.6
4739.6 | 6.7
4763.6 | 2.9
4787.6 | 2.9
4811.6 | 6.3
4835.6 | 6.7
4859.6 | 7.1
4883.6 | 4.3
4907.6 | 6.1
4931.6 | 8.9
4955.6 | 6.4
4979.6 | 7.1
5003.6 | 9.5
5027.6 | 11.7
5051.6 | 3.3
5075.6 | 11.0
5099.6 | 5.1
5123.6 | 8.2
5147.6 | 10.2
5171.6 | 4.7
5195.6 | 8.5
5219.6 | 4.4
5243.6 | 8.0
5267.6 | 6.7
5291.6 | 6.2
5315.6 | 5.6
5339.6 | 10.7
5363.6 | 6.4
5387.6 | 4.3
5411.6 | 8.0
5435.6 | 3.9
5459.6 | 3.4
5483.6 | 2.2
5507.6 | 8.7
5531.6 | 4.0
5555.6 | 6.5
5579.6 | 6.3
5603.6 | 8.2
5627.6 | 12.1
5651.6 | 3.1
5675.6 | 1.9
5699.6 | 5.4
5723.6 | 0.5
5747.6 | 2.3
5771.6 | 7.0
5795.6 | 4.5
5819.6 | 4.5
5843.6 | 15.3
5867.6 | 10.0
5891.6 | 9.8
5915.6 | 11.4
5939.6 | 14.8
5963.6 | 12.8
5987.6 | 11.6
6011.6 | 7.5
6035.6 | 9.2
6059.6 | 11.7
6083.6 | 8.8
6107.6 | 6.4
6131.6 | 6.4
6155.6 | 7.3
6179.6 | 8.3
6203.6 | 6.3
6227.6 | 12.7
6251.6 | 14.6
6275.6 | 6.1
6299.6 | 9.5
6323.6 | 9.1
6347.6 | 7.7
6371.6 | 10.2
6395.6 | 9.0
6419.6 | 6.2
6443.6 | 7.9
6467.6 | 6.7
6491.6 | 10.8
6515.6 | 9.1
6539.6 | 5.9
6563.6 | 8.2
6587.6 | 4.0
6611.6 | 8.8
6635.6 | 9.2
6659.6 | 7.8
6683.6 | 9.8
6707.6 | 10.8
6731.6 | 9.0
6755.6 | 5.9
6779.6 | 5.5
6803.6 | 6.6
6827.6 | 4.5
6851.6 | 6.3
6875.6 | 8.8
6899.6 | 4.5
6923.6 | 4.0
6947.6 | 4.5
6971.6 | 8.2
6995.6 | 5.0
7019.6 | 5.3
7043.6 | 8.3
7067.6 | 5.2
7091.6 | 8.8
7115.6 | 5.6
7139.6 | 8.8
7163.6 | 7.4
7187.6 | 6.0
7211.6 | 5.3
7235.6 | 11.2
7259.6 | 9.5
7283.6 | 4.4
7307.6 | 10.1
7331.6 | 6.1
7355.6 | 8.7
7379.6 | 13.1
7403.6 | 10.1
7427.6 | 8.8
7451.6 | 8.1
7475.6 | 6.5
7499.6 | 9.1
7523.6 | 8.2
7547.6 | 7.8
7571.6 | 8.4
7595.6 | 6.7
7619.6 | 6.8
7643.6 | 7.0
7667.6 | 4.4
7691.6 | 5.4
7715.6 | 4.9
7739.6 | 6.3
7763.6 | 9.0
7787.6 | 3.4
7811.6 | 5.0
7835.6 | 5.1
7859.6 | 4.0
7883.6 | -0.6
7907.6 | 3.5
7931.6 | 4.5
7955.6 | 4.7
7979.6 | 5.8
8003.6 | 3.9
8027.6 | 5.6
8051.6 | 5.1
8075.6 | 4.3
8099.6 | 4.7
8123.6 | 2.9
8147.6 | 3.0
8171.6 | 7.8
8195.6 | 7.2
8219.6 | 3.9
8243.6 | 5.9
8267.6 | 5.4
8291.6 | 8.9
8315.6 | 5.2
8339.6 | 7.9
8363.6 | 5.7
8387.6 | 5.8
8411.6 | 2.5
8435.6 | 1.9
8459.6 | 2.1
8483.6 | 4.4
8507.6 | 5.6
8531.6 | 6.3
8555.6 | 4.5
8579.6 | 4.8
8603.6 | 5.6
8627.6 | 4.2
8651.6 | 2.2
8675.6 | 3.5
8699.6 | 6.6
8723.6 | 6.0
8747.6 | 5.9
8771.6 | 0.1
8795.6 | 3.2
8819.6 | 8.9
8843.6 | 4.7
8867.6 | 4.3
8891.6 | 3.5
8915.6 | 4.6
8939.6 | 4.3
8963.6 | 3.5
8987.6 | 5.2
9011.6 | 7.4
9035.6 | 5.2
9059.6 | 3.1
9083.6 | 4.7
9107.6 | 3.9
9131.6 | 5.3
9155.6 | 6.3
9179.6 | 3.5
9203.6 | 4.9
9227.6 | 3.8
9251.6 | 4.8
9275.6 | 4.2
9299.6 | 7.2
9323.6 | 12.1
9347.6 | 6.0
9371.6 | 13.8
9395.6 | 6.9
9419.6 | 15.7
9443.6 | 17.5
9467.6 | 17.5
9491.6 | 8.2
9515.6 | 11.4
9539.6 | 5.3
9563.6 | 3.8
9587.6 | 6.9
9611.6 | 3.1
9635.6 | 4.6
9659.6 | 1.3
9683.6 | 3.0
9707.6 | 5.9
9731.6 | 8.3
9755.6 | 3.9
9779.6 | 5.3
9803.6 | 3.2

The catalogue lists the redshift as 0.12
